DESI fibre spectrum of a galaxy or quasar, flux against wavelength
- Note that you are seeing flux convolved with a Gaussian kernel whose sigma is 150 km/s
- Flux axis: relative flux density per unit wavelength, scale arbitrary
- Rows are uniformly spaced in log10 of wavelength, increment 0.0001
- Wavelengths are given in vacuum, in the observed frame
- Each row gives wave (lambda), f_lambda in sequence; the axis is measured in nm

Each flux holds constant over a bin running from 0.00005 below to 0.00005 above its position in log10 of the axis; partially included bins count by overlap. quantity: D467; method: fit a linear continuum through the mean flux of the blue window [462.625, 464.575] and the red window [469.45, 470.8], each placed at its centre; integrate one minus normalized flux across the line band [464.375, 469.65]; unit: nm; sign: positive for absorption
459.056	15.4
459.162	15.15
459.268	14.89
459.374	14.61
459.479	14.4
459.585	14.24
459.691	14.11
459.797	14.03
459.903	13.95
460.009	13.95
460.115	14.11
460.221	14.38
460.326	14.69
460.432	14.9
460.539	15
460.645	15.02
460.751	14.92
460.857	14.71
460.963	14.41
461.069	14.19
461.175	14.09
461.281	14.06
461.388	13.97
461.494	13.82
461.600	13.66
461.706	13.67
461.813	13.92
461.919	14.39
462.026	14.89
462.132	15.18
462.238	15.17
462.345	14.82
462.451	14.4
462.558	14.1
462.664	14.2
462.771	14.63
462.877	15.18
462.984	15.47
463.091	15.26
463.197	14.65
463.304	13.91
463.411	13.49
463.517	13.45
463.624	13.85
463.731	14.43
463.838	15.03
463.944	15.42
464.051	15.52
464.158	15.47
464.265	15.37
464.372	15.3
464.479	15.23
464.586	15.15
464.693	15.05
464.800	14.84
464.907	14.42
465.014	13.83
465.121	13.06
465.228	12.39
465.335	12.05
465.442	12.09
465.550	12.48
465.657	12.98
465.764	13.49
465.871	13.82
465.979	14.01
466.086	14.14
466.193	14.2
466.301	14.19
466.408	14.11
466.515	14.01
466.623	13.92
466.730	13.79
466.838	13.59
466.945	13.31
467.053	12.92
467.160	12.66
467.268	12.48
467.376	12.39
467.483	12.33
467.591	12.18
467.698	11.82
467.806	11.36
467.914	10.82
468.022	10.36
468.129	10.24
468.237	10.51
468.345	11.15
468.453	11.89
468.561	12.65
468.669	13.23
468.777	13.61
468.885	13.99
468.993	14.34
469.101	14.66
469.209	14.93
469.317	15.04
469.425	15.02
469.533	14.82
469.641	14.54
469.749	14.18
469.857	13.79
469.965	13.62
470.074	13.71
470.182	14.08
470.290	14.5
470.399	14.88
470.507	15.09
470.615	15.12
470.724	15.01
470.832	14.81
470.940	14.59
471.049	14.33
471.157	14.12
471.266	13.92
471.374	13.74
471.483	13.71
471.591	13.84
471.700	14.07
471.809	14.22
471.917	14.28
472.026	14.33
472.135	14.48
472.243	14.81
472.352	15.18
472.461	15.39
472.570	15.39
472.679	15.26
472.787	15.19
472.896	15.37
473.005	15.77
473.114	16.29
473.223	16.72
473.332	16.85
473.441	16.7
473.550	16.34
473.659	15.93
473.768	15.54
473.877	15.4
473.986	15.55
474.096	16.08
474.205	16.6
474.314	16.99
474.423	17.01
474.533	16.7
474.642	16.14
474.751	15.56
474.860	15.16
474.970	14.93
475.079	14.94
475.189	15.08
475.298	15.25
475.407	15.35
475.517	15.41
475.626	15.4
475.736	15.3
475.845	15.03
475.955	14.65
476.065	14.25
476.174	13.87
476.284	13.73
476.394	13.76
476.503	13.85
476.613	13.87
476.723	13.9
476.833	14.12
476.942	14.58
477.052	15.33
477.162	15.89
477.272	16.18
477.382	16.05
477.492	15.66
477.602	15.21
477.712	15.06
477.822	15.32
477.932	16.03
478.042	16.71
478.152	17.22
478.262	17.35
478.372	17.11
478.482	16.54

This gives 0.484 nm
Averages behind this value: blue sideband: 14.8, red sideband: 14.5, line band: 13.3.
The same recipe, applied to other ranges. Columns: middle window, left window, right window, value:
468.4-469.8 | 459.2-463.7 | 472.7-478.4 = 0.088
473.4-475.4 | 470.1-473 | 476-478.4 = -0.127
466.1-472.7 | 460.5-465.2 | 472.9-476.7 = 0.594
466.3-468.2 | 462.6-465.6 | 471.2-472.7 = 0.246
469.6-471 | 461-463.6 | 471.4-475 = 0.068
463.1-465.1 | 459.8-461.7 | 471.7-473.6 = -0.007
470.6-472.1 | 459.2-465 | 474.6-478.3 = 0.068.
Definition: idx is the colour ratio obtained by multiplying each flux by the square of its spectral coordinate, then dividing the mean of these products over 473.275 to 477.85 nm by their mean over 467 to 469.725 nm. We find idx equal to 1.2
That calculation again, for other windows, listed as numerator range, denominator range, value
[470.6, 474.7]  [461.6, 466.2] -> 1.11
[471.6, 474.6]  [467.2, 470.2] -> 1.23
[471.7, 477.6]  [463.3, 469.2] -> 1.18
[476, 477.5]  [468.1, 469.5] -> 1.14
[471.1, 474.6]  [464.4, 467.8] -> 1.18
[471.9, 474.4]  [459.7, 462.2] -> 1.15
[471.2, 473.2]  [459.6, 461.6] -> 1.08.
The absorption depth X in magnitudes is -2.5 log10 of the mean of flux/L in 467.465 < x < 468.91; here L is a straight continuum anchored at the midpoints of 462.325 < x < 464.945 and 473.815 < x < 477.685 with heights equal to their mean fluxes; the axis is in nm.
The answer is 0.25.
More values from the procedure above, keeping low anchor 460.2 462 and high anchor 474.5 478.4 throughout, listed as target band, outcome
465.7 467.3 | 0.08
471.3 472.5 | 0.05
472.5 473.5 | -0.06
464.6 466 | 0.09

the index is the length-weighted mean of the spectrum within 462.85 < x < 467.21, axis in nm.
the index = 14.1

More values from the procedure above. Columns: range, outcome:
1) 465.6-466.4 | 13.8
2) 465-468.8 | 12.7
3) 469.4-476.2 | 15.1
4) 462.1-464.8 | 14.8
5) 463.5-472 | 13.7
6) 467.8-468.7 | 11.3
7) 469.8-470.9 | 14.5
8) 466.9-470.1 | 12.9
